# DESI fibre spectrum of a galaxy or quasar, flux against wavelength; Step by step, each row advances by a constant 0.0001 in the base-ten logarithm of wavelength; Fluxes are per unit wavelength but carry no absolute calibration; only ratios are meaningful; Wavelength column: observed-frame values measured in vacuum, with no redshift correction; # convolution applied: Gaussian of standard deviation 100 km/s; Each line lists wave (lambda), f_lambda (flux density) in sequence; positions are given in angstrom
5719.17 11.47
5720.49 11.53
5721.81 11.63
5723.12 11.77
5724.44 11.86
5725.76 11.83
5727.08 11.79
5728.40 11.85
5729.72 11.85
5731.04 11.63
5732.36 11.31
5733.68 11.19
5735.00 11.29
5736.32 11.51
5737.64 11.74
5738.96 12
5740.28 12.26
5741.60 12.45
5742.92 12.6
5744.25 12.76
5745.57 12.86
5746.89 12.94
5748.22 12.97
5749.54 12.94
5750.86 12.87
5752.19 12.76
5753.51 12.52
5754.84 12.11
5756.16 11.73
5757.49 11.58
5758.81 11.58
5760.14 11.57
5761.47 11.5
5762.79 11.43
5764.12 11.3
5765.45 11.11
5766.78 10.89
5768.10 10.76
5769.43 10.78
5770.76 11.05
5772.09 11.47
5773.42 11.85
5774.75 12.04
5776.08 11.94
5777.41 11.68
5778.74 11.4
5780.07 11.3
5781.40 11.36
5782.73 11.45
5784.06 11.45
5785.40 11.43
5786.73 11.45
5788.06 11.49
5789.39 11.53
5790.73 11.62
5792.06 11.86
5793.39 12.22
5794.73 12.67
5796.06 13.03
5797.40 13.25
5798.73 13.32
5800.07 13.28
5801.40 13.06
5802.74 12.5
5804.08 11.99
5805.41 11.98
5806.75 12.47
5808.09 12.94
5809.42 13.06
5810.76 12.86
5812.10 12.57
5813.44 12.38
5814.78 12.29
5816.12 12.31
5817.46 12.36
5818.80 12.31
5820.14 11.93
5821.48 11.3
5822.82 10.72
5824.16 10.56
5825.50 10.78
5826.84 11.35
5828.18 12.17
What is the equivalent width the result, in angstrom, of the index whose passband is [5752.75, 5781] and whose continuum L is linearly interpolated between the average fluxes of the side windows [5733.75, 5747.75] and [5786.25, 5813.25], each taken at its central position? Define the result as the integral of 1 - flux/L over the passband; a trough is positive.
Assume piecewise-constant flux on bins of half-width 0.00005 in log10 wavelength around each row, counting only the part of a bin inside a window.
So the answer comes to 1.9 angstrom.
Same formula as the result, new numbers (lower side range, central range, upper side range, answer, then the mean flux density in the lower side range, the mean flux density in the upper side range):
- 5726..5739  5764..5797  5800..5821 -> 1.5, 11.6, 12.5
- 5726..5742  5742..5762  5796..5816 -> -0.6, 11.7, 12.7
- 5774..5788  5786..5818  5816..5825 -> -2.4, 11.6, 11.6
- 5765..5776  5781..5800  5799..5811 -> 0.1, 11.3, 12.7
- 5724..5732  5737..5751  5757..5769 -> -1.2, 11.8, 11.3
